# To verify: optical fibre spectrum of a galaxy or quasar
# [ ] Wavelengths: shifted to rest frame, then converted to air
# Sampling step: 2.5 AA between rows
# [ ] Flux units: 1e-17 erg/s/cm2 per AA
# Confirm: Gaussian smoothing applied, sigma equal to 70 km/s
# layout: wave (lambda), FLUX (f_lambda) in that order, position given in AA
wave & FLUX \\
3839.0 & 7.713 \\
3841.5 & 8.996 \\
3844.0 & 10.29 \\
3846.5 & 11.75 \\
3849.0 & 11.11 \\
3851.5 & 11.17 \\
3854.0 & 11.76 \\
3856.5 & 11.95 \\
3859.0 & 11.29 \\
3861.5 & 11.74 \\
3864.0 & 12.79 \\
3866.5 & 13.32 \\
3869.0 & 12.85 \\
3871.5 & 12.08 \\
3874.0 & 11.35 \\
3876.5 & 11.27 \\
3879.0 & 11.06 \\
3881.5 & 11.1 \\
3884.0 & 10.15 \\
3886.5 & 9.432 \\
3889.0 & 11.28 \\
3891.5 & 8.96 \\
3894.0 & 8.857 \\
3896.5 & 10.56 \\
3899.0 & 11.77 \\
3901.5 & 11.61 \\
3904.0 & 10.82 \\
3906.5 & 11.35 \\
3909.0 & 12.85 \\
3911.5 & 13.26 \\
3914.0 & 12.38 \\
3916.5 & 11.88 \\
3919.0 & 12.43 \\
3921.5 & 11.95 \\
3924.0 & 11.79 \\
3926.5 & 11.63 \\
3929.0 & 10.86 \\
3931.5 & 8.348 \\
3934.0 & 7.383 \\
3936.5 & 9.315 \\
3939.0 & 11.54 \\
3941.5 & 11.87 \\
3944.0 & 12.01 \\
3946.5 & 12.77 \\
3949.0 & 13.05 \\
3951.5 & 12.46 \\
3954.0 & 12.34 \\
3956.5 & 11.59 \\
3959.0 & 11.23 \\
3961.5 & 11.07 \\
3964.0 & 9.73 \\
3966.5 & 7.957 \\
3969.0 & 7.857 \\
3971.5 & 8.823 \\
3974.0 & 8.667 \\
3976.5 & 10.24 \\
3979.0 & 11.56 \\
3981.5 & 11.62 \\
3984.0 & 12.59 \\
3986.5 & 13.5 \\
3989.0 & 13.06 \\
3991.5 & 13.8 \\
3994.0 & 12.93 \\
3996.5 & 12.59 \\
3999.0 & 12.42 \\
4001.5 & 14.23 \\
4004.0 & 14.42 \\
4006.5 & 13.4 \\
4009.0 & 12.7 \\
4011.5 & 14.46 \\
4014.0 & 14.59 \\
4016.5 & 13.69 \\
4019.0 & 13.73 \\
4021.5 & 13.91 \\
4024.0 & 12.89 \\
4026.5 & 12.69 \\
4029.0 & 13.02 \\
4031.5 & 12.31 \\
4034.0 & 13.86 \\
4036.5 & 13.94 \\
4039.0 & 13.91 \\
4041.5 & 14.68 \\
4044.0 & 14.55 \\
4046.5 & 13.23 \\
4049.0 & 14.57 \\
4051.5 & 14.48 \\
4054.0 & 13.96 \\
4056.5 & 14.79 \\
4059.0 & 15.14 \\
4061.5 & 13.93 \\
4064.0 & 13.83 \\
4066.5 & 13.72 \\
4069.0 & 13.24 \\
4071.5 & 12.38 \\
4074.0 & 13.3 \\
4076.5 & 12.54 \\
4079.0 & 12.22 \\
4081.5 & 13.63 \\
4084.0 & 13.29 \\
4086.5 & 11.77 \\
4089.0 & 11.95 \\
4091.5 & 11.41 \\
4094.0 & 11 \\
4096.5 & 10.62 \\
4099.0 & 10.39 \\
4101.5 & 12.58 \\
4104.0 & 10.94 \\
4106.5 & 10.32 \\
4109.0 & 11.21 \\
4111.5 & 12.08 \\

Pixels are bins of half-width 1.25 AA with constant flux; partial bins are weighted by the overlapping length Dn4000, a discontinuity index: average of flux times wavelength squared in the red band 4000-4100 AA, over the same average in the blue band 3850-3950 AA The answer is 1.27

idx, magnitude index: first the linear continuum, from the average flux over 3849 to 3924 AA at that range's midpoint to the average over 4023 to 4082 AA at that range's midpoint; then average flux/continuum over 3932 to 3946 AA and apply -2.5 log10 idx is 0.17 mag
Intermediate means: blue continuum 11.5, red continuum 13.6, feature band 10.4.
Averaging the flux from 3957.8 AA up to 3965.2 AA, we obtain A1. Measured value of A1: 10.7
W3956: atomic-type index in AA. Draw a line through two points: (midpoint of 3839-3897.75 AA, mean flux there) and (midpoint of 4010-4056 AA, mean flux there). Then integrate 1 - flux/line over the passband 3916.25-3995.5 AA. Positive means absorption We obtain 8.4 AA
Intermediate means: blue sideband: 11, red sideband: 13.8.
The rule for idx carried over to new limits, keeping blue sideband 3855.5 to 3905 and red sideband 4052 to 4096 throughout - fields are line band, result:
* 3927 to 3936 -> 0.27 mag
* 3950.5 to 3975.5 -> 0.18 mag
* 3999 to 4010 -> -0.10 mag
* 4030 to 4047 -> -0.09 mag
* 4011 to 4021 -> -0.13 mag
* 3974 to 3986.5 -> 0.07 mag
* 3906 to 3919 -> -0.08 mag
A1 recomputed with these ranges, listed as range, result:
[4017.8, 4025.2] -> 13.5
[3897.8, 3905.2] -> 11.4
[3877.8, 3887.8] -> 10.4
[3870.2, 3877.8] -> 11.6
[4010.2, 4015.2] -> 14.5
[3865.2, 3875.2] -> 12.4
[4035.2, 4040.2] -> 13.9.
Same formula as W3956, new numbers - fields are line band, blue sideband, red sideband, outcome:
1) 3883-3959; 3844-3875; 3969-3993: 2.54 AA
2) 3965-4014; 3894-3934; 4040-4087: 2.19 AA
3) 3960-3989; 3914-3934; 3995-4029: 4.74 AA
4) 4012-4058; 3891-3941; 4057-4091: -4.43 AA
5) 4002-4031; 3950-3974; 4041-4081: -3.31 AA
